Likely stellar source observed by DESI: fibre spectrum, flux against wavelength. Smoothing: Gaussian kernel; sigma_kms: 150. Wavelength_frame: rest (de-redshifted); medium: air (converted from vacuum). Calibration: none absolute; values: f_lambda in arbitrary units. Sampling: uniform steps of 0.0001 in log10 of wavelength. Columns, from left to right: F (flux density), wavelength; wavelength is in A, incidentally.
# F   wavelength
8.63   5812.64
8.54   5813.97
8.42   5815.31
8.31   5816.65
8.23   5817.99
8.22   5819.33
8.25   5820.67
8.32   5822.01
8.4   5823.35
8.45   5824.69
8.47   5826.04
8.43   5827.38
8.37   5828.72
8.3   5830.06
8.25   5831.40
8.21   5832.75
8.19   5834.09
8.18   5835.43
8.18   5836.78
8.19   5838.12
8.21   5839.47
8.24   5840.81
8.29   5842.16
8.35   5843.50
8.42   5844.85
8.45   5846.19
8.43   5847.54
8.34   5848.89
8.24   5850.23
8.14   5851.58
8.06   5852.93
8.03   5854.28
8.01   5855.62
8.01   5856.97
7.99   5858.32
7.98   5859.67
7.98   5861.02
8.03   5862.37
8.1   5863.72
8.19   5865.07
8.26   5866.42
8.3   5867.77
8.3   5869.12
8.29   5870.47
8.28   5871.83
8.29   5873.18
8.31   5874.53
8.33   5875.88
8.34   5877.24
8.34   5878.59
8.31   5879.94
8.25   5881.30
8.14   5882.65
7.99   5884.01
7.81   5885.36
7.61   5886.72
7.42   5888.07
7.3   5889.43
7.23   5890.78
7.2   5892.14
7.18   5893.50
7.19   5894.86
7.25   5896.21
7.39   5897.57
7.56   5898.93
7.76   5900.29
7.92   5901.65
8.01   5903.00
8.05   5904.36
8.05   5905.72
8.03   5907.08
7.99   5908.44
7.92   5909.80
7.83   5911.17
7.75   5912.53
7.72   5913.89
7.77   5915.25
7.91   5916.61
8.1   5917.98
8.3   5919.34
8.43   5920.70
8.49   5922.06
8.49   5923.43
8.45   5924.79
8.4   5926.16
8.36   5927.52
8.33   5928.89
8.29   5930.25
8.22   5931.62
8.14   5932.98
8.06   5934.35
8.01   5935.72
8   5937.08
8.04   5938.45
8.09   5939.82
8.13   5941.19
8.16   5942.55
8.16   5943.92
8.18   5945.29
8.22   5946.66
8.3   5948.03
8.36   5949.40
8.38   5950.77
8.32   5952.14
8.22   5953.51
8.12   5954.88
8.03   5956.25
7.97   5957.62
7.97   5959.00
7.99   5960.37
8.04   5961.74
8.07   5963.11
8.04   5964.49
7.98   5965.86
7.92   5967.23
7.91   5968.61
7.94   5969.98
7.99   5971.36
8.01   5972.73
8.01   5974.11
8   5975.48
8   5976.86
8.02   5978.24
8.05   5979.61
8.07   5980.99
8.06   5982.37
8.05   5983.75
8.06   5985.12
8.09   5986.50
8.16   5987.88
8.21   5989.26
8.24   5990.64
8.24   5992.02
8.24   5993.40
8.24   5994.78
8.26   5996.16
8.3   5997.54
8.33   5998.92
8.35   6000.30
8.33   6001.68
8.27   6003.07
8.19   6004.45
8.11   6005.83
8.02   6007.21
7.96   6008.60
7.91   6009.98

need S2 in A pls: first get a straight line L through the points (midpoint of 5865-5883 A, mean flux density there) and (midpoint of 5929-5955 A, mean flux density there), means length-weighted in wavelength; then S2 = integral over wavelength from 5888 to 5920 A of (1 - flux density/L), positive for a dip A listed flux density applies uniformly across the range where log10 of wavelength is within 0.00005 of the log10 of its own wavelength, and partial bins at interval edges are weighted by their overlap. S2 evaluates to 2.1 A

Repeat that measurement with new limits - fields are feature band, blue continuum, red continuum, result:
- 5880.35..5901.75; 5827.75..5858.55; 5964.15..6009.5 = 1.60 A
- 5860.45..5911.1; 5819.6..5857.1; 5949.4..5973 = 1.70 A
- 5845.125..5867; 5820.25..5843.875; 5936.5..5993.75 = 0.30 A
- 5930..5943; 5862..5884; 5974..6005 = 0.15 A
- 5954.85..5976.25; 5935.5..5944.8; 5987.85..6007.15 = 0.43 A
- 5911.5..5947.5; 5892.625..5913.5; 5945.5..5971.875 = -1.19 A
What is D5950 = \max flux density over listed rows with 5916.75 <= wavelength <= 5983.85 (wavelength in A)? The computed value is 8.49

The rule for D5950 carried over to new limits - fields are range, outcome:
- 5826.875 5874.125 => 8.45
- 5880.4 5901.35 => 8.25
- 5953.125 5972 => 8.22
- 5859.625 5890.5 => 8.34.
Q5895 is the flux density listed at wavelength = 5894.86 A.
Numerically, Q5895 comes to 7.19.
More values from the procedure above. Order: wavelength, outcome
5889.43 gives 7.3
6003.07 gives 8.27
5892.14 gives 7.2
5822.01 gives 8.32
